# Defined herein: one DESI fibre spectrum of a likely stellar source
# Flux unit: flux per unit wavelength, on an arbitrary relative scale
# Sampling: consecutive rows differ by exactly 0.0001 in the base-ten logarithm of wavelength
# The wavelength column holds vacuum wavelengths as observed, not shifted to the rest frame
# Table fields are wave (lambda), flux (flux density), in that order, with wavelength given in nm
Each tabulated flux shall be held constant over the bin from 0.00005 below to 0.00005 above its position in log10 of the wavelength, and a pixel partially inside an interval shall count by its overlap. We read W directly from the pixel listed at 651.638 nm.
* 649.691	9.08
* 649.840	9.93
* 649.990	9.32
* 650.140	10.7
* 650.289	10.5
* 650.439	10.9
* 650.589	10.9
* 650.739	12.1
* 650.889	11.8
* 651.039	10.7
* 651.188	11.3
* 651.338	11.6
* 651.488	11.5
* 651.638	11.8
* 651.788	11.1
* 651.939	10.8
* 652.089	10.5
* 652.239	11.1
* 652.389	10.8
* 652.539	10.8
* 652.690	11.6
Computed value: 11.8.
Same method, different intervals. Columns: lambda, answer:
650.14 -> 10.7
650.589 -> 10.9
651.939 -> 10.8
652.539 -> 10.8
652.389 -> 10.8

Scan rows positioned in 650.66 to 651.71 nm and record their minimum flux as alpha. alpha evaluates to 10.7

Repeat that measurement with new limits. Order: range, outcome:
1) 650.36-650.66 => 10.9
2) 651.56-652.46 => 10.5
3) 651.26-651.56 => 11.5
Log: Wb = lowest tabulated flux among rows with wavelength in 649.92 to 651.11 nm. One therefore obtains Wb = 9.32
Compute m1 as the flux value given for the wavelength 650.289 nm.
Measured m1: 10.5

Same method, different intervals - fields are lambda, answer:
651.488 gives 11.5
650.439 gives 10.9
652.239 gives 11.1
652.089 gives 10.5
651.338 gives 11.6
